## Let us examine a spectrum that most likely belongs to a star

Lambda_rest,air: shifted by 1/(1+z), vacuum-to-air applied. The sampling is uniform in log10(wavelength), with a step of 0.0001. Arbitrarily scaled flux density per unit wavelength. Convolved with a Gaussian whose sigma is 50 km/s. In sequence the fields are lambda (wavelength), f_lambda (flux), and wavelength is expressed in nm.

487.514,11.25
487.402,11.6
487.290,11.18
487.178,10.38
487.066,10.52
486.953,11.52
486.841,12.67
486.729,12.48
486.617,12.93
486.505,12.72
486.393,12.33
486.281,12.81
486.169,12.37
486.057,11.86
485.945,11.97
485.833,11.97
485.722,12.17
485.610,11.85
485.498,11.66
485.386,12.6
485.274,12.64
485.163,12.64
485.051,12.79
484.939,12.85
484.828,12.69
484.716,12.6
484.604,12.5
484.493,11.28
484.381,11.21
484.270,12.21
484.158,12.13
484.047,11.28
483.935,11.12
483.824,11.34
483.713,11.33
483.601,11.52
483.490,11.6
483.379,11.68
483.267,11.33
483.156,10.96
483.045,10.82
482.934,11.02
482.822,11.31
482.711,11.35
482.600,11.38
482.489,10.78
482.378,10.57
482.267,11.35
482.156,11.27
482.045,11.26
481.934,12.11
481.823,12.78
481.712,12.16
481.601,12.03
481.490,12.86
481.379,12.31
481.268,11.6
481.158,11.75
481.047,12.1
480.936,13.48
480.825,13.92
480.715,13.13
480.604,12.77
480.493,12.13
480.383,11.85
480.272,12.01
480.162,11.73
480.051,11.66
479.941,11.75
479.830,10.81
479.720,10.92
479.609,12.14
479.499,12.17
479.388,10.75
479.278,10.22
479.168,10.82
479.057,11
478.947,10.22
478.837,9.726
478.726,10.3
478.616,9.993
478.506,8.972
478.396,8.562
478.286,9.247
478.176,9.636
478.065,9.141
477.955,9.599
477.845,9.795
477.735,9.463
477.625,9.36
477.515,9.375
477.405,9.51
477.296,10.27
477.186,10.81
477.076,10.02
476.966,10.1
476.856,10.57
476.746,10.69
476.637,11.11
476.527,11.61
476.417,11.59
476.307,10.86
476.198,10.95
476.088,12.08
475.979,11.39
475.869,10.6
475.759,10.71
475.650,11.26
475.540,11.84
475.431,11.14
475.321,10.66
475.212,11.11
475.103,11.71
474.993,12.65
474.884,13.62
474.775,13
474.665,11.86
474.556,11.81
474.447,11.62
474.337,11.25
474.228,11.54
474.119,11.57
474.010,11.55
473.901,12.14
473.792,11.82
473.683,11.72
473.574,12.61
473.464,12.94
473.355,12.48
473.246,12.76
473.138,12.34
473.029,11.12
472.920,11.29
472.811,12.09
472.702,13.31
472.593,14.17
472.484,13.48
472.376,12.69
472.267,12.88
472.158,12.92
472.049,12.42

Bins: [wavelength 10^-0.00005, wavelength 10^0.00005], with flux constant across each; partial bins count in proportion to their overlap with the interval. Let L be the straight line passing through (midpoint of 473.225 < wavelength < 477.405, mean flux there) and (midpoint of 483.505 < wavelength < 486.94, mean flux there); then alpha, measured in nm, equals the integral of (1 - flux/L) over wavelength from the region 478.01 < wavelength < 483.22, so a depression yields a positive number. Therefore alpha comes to 0.24 nm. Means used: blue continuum 11.5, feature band 11.3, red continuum 12.1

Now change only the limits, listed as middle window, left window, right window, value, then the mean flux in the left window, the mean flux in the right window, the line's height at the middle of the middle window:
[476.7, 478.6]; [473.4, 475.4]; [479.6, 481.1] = 0.371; 11.9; 12.2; 12.1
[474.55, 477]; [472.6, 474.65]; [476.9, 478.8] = -0.136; 12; 9.66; 10.8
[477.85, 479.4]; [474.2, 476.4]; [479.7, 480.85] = 0.268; 11.6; 12.1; 11.9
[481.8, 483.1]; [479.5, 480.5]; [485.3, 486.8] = 0.069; 11.7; 12.3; 11.9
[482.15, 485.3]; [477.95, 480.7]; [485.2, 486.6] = 0.040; 10.8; 12.3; 11.8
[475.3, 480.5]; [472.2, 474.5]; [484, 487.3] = 0.668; 12.3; 12.1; 12.2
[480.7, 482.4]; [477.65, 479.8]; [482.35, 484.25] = -0.209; 10.1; 11.3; 10.9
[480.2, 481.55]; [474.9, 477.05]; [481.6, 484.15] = -0.134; 11.2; 11.4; 11.4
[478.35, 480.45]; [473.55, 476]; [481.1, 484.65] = 0.141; 11.7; 11.6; 11.6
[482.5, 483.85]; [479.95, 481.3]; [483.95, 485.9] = 0.105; 12.3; 12.2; 12.2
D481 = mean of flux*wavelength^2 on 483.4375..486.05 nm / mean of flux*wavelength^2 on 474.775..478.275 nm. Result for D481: 1.2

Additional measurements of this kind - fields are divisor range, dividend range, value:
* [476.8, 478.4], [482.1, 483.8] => 1.18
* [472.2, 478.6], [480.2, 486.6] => 1.10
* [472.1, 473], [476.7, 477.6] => 0.81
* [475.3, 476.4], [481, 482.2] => 1.10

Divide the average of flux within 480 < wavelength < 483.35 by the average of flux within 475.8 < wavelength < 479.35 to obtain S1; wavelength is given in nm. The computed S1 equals 1.16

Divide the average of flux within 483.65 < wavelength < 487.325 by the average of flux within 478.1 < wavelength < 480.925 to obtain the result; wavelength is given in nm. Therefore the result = 1.1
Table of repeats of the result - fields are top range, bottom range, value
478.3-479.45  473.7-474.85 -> 0.85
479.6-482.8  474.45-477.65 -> 1.07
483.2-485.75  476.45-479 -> 1.20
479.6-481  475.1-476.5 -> 1.09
